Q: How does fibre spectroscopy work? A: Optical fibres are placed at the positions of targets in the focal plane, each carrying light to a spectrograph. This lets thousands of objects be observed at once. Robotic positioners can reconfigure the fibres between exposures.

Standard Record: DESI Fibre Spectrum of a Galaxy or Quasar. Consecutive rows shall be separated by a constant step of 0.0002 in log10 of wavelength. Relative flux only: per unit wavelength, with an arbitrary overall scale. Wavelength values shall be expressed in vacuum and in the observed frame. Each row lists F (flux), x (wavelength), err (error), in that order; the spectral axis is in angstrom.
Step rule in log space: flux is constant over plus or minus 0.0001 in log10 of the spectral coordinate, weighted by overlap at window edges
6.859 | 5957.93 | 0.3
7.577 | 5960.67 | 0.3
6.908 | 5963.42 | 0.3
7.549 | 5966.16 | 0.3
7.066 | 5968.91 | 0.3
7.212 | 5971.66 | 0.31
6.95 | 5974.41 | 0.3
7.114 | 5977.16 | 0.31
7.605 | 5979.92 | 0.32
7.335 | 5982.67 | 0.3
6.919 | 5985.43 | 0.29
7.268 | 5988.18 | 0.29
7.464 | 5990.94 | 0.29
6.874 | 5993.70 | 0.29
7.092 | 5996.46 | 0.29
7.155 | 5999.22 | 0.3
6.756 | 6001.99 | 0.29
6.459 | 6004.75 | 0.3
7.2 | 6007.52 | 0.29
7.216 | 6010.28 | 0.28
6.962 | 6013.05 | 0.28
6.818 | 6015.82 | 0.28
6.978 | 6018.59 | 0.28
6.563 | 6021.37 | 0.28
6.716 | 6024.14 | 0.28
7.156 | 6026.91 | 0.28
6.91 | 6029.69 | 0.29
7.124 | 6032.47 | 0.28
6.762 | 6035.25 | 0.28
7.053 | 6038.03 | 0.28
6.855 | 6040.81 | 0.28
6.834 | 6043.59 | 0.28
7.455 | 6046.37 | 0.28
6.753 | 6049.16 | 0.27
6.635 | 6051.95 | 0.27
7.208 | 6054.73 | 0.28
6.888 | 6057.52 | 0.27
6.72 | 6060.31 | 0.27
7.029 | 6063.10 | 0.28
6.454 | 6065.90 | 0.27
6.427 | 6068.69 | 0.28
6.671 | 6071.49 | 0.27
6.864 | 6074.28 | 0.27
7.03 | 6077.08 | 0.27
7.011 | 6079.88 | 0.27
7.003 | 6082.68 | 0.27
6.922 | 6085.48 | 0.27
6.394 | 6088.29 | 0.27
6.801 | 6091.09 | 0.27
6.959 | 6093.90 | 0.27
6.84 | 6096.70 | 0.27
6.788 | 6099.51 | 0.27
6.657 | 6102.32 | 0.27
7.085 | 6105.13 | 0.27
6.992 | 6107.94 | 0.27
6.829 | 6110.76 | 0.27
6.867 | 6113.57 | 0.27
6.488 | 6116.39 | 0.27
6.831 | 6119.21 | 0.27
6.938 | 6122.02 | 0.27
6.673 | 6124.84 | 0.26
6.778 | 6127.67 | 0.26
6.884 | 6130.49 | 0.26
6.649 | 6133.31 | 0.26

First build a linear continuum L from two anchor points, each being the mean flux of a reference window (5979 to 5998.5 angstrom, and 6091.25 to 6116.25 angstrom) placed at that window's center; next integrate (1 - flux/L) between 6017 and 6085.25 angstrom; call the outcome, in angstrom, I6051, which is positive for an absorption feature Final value 1.34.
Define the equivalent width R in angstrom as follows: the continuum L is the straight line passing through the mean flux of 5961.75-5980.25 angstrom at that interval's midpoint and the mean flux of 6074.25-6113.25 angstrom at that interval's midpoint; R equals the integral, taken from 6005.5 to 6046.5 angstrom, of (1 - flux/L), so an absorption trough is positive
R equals 0.5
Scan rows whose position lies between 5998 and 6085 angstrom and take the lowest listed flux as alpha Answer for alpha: 6.427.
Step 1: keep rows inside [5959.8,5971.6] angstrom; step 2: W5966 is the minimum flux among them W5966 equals 6.908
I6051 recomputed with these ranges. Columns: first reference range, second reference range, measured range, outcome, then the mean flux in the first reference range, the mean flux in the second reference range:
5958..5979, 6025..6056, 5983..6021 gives 0.4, 7.18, 6.97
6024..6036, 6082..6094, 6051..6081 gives 0.2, 6.96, 6.79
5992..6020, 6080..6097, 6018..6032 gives 0.1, 6.96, 6.83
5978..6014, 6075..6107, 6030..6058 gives 0.1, 7.1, 6.86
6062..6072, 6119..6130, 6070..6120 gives -0.9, 6.63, 6.81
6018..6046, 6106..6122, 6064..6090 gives 0.4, 6.91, 6.82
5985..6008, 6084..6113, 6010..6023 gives 0.2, 7.02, 6.83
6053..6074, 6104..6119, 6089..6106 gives 0.0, 6.78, 6.84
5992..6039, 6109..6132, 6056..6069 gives 0.3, 6.93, 6.79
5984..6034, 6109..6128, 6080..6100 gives 0.0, 6.98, 6.77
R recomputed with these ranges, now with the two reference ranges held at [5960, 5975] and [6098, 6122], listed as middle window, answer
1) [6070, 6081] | 0.05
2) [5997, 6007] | 0.37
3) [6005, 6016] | 0.12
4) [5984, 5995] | 0.02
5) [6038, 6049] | -0.02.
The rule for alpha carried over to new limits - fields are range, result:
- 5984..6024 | 6.459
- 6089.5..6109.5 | 6.657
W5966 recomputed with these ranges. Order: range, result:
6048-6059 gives 6.635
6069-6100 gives 6.394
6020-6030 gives 6.563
